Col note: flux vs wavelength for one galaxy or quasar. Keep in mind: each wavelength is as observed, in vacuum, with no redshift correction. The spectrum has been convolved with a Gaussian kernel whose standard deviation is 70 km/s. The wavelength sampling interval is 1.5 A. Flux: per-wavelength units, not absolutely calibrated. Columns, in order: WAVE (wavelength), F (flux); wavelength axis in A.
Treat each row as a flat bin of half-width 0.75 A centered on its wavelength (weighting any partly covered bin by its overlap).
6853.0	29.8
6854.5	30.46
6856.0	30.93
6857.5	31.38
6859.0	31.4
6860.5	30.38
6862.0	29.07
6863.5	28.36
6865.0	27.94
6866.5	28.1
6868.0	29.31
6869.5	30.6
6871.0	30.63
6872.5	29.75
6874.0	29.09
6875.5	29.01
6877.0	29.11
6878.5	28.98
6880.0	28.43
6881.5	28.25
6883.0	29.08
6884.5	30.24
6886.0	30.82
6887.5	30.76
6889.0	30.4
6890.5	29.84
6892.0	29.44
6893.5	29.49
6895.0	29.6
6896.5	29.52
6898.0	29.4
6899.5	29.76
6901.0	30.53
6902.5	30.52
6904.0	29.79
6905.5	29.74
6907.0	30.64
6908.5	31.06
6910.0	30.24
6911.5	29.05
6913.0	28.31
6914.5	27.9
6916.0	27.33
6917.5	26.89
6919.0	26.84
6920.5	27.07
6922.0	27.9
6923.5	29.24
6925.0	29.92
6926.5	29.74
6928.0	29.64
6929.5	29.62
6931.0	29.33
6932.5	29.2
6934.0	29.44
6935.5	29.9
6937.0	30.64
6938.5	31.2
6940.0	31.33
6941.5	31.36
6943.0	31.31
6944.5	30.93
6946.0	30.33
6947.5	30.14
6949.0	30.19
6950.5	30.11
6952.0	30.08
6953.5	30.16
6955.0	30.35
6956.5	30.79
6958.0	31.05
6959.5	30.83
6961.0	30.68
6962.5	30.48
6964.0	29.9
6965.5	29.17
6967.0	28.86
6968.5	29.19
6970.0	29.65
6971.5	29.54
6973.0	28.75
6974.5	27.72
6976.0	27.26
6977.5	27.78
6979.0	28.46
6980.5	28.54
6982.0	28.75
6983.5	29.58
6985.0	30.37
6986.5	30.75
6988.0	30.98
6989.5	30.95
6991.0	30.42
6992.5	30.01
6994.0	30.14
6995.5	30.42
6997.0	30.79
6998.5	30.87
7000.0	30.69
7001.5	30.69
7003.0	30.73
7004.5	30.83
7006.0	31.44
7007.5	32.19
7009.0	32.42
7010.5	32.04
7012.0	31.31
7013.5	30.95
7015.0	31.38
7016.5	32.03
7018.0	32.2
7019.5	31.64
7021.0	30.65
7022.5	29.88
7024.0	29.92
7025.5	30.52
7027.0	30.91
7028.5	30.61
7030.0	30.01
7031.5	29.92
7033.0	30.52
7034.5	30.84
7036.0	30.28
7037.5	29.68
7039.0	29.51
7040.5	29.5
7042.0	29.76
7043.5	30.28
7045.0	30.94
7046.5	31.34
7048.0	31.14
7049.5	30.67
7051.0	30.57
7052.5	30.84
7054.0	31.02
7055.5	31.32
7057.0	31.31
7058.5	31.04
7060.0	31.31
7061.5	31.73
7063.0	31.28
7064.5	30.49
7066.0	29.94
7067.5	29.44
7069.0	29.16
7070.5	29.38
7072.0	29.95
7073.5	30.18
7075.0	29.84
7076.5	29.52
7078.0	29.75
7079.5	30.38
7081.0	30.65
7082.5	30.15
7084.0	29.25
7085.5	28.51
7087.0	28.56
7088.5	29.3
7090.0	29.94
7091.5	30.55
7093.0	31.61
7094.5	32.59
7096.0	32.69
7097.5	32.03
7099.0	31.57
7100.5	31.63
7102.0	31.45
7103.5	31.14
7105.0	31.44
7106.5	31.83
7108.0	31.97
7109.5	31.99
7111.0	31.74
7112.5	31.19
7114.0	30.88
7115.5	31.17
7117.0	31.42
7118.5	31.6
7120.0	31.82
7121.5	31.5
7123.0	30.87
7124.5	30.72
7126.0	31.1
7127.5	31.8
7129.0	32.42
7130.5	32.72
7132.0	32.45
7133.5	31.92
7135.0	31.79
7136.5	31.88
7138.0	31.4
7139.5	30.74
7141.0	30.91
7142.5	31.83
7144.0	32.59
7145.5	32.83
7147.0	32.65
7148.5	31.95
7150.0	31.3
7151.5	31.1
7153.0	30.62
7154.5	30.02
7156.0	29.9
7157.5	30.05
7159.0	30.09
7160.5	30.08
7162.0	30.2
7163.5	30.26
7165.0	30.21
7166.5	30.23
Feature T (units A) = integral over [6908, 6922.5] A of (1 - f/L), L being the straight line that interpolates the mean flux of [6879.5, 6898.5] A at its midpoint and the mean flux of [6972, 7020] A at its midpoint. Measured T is 0.8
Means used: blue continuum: 29.7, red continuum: 30.4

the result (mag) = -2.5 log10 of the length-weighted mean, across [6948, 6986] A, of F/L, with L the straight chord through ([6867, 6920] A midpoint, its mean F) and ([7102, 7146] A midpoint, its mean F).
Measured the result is 0.02 mag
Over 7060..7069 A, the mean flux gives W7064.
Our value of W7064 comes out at 30.5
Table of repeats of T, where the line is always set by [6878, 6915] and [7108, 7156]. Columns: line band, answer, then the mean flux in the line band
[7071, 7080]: 0.3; 29.9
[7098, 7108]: -0.1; 31.6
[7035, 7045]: 0.3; 29.9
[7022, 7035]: 0.2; 30.3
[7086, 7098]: 0.2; 30.8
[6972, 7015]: 0.3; 30.2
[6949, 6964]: -0.1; 30.5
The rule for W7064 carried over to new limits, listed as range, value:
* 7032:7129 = 30.8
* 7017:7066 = 30.7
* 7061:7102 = 30.4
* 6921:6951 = 30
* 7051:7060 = 31.1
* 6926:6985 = 29.8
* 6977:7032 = 30.6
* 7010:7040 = 30.7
